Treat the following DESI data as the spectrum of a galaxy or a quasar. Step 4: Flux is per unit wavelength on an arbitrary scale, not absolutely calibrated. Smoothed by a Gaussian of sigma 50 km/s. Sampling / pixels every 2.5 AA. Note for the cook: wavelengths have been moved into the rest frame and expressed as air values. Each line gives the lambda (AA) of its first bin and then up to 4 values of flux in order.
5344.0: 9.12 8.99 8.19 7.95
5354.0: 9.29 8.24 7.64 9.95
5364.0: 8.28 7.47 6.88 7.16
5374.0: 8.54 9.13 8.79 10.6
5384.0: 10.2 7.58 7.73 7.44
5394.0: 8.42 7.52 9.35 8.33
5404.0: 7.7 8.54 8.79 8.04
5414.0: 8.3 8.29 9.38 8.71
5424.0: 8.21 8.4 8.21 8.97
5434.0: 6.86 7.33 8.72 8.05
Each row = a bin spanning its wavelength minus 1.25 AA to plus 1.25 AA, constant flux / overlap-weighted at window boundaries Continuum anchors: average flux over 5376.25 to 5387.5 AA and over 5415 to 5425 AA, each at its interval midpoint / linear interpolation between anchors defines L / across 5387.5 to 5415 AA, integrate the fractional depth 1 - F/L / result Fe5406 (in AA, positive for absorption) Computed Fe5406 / 2.4 AA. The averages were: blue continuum 9.31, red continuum 8.65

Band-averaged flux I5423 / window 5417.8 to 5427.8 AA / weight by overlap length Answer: 8.67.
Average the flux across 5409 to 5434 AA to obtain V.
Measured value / 8.43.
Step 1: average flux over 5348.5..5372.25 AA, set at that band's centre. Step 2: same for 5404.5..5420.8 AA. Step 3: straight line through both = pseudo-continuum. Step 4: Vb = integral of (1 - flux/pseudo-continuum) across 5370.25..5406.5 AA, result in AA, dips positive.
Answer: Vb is -0.6 AA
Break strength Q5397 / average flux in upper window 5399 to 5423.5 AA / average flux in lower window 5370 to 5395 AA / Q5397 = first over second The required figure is 1.0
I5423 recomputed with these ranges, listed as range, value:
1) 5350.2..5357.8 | 8.49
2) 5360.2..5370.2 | 8.15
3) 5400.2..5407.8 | 8.2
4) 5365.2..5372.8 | 7.19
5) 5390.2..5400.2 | 8.17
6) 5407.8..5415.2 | 8.37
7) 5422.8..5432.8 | 8.44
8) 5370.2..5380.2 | 8.4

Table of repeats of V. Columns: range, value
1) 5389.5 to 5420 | 8.32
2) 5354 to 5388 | 8.52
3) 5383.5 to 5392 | 8.13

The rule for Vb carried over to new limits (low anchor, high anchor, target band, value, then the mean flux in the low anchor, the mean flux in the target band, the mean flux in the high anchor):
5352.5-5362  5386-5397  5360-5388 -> -1.3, 8.67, 8.58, 7.76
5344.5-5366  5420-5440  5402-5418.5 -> -0.1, 8.55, 8.33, 8.18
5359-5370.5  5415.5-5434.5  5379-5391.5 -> -1.0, 8.07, 8.85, 8.44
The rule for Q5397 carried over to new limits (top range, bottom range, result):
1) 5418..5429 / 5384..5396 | 1.07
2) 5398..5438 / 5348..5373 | 1.03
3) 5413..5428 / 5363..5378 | 1.08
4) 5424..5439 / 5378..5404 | 0.94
